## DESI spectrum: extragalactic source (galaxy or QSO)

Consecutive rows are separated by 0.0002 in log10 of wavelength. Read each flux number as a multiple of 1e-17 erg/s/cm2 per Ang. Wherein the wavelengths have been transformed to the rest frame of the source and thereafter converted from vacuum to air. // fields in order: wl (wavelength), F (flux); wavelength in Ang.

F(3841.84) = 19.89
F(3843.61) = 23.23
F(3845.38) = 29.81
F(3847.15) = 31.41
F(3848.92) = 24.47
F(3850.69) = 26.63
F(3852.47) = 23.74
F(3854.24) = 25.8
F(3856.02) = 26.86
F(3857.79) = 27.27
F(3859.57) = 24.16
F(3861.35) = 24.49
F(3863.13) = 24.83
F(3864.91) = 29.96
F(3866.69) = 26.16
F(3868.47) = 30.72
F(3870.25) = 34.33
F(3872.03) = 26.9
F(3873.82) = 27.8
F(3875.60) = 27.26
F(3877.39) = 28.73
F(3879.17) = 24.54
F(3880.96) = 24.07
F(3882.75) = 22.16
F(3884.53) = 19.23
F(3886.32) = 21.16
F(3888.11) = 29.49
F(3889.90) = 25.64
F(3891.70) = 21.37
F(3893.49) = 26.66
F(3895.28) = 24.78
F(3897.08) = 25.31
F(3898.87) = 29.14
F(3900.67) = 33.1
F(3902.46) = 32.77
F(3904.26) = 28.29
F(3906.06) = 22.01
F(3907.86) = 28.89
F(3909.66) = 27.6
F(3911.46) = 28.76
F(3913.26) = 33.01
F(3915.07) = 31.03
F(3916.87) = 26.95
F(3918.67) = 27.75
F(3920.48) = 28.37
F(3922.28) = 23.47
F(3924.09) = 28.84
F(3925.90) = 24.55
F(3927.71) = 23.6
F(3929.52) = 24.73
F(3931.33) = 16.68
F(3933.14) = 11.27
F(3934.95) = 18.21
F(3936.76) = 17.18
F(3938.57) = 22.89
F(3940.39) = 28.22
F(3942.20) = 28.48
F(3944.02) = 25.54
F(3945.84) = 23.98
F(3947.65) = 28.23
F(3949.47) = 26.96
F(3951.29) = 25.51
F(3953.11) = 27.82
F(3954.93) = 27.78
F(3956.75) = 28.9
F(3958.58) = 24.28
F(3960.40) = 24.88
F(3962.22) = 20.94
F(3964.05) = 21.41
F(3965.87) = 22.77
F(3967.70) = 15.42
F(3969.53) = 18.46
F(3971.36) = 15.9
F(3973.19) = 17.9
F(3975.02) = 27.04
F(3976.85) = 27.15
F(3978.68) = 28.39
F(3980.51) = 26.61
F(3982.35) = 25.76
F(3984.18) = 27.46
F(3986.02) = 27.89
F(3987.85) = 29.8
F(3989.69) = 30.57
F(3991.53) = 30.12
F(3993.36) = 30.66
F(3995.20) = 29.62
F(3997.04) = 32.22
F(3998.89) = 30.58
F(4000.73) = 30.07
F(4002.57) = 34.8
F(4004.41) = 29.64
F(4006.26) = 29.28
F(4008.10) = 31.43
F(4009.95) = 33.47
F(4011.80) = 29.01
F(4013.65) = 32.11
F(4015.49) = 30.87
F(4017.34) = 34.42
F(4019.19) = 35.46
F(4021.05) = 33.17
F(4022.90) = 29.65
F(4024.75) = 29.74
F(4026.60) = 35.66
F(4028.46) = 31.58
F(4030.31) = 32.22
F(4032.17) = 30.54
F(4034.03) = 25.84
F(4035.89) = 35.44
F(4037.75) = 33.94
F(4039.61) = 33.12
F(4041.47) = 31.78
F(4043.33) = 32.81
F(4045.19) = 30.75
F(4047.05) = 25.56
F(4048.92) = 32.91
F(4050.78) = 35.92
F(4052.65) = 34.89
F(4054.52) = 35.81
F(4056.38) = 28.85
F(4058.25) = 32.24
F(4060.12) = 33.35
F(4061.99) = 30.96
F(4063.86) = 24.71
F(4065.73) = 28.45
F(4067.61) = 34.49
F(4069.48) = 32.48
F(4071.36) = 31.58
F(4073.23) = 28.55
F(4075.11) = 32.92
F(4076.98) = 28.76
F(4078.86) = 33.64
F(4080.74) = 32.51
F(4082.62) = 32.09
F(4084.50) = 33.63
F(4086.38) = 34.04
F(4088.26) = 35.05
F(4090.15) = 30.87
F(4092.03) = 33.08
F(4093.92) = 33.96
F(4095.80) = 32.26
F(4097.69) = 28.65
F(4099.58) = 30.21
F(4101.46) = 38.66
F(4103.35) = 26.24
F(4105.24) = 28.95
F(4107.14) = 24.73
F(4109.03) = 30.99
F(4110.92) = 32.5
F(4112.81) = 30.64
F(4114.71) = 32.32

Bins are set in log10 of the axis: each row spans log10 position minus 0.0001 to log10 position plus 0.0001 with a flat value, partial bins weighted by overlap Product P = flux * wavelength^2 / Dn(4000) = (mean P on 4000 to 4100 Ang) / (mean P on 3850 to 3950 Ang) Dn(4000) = 1.33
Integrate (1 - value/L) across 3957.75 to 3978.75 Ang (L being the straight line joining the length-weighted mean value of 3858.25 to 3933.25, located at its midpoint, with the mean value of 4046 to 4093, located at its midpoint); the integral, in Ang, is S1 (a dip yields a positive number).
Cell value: 5.0 Ang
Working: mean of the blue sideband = 26.4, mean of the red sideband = 31.9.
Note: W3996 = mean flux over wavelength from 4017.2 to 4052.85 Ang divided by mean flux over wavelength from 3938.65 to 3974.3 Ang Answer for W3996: 1.35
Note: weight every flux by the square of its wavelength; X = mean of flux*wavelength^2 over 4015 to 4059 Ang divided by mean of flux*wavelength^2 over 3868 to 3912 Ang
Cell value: 1.30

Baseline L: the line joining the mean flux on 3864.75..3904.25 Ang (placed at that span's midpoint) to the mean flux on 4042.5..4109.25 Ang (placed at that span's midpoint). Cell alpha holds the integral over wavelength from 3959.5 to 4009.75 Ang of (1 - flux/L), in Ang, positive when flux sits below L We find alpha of 4.62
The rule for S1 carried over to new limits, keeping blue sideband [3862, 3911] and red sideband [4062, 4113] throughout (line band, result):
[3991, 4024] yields -2.22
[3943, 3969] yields 3.49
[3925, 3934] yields 2.44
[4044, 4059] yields -0.81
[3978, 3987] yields 0.54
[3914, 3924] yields -0.07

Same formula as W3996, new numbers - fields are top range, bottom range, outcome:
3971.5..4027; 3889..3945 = 1.16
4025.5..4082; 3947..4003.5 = 1.21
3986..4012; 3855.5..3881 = 1.13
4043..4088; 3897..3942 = 1.23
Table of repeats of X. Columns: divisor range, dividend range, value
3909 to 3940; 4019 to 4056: 1.40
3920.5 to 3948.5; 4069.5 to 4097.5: 1.50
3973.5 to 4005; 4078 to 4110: 1.15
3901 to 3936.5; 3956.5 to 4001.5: 1.04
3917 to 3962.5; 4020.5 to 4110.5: 1.38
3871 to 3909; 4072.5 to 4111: 1.33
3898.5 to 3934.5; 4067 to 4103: 1.34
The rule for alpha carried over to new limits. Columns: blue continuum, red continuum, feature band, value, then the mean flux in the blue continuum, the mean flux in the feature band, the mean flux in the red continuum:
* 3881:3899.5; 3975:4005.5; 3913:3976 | 7.3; 24.4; 23.9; 29.4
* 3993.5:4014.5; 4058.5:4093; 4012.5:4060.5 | -1.3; 31.1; 32.2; 31.7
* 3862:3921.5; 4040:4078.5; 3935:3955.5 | 2.3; 27.2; 25.4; 31.5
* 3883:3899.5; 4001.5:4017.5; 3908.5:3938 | 2.1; 24.6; 24.5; 31.5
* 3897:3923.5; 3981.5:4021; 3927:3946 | 4.8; 28.5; 21.8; 30.8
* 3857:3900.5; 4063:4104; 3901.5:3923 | -1.0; 26.2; 28.3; 31.7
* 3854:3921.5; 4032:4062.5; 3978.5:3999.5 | 0.8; 27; 29.1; 32.1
